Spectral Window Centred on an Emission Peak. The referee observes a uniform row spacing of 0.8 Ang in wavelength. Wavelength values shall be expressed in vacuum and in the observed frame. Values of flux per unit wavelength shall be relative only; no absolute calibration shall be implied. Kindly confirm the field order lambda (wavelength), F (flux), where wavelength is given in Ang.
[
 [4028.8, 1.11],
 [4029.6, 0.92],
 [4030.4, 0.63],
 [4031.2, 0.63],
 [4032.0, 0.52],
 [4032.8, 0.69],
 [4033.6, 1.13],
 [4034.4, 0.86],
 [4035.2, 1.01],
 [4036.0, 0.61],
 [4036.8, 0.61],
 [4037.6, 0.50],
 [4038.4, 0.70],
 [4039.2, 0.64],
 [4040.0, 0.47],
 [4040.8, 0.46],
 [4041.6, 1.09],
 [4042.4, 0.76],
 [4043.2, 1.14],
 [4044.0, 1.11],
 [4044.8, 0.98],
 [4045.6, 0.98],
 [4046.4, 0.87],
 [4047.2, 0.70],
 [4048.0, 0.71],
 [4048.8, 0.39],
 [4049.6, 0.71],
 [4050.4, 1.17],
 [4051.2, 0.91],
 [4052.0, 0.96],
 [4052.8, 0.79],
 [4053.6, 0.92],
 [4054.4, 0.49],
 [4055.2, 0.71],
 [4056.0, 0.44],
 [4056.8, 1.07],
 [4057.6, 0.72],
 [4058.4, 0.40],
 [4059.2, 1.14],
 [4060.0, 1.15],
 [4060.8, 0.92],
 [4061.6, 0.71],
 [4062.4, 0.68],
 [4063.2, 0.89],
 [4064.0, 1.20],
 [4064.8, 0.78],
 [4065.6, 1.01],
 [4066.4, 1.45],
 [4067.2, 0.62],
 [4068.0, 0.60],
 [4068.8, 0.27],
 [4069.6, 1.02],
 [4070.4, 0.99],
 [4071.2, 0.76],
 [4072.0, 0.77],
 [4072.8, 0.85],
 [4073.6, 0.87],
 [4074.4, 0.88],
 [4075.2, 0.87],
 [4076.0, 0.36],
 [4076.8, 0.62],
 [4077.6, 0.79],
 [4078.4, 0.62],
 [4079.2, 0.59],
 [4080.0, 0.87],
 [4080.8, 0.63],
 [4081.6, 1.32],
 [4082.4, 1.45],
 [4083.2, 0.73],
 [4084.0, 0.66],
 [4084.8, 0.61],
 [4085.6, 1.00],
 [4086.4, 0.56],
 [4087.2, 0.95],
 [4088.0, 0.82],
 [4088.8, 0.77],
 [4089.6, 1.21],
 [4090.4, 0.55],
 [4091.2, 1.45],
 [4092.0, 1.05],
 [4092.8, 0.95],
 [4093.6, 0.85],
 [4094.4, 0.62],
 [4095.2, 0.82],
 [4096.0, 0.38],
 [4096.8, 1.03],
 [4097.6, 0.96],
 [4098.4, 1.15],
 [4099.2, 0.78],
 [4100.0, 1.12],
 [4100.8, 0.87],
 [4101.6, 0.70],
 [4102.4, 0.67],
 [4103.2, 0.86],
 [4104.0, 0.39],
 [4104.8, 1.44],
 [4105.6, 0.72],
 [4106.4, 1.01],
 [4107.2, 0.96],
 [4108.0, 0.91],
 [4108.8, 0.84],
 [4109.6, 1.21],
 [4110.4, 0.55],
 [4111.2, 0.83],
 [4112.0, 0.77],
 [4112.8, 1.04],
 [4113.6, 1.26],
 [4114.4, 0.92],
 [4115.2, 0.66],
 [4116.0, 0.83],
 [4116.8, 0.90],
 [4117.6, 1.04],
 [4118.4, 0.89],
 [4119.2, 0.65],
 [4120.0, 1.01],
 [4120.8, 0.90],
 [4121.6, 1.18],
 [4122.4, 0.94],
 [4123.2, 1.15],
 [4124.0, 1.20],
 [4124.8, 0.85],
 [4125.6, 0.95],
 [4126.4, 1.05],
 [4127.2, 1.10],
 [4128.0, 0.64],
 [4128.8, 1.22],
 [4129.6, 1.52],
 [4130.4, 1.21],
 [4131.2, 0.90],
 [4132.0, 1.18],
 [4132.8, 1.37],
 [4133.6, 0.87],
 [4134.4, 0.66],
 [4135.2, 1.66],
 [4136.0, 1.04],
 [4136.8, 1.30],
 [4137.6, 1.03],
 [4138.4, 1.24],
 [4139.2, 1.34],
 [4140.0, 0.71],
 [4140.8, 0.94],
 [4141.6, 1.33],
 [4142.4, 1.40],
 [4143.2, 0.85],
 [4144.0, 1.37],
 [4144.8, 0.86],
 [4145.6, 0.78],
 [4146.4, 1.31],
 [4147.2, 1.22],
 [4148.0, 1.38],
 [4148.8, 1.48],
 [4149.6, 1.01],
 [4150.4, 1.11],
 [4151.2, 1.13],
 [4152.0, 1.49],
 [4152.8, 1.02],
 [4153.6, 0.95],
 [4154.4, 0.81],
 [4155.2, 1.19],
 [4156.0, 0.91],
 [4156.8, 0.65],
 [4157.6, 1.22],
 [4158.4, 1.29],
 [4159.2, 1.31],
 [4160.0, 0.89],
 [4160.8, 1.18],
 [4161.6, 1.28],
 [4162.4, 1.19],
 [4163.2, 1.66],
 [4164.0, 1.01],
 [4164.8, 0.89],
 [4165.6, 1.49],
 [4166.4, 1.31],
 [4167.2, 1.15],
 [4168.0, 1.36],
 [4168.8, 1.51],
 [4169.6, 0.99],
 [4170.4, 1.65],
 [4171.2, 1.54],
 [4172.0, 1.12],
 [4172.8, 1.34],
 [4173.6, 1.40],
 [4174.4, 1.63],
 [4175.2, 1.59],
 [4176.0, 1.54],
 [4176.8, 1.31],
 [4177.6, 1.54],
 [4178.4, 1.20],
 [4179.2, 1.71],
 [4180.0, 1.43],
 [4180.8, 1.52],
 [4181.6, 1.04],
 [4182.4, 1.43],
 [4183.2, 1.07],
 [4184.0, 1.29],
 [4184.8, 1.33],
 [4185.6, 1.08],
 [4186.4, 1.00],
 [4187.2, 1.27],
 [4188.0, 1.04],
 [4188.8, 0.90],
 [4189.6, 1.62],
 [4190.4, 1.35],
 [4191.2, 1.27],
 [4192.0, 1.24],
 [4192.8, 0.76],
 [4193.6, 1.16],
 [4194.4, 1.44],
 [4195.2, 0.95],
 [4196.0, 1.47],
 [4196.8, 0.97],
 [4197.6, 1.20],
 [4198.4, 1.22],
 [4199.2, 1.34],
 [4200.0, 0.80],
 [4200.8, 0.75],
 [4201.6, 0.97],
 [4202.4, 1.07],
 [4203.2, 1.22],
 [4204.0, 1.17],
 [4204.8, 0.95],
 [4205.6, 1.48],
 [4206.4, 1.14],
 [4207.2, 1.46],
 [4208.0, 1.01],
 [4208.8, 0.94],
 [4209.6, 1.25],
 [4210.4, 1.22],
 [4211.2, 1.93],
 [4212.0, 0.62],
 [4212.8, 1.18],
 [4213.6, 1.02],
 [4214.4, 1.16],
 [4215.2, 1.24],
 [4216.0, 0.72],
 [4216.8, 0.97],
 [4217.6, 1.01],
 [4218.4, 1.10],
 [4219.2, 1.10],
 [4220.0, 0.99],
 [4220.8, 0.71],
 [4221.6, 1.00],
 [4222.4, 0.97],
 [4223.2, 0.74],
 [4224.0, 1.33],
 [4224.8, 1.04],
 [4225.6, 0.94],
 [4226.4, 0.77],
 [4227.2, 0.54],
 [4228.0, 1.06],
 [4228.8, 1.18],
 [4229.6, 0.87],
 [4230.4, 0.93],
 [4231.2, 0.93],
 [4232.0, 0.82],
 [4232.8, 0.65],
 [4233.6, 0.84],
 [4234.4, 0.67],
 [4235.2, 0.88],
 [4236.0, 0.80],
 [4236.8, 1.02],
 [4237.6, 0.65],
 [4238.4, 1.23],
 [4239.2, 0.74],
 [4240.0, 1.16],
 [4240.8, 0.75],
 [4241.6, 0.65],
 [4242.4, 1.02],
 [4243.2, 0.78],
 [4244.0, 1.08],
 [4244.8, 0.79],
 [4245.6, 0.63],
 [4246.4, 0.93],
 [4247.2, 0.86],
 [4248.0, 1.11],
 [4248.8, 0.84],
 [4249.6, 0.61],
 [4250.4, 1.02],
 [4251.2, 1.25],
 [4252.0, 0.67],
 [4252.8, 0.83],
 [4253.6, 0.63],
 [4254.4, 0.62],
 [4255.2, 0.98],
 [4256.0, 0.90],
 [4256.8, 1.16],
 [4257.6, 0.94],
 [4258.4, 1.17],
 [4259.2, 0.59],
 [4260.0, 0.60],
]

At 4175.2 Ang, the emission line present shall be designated C III] 1909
